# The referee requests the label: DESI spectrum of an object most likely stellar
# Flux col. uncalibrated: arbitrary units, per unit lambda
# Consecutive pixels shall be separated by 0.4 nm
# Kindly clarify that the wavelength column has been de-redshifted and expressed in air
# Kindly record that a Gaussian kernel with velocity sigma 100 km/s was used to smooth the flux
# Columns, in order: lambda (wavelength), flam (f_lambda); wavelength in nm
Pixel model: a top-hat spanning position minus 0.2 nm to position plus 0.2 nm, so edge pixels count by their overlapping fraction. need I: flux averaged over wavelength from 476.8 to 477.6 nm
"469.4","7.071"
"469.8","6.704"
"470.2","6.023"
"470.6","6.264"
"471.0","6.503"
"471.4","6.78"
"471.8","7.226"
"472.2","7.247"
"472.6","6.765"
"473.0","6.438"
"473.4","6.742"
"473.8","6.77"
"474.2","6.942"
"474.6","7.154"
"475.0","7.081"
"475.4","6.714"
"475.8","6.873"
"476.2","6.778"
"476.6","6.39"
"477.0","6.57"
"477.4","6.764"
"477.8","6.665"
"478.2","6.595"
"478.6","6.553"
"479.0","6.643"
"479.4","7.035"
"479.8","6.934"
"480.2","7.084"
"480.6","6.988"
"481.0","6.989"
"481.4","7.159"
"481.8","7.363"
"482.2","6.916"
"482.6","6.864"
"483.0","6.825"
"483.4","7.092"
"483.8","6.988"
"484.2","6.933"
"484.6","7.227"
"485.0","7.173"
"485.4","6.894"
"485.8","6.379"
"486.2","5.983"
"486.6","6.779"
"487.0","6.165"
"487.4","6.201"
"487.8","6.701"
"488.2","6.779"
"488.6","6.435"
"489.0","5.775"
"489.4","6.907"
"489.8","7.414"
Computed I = 6.67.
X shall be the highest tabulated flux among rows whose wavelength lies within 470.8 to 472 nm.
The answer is 7.226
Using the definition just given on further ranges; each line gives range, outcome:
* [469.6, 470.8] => 6.704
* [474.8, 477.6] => 7.081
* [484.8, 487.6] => 7.173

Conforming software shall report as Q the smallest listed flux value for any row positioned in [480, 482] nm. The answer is 6.988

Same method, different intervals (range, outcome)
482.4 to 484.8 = 6.825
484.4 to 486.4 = 5.983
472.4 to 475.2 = 6.438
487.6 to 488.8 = 6.435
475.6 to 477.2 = 6.39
